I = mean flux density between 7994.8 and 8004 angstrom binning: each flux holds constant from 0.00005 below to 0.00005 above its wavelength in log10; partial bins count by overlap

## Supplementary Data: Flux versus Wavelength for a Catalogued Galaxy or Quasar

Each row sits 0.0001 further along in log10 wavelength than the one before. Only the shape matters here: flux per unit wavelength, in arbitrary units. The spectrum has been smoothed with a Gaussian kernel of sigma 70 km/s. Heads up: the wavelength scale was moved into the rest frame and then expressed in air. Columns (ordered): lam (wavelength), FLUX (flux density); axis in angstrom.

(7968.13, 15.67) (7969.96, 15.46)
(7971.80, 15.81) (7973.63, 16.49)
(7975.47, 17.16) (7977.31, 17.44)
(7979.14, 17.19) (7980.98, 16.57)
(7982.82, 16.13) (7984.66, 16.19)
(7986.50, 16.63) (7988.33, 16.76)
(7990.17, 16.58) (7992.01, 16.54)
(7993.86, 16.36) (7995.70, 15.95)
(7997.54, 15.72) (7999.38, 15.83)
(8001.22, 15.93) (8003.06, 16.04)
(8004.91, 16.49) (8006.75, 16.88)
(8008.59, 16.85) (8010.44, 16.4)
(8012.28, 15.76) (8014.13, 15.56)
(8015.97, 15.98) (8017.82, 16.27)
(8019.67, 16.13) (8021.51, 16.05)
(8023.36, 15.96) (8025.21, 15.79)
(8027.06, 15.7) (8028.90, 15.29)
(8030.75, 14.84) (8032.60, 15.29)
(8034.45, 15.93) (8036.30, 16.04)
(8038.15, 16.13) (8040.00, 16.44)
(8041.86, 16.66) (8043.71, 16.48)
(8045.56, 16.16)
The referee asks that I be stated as 15.9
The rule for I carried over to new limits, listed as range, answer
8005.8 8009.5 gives 16.9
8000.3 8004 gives 16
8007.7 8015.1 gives 16.1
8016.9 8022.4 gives 16.2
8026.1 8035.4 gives 15.4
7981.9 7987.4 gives 16.3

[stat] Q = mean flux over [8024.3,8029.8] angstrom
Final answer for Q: 15.6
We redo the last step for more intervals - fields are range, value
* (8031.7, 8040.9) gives 16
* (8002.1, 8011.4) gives 16.5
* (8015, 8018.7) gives 16.1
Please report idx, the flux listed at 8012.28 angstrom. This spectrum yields 15.76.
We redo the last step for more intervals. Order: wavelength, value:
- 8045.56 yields 16.16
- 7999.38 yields 15.83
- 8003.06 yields 16.04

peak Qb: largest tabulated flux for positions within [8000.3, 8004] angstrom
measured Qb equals 16.04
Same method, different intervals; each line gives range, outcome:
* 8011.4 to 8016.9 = 15.98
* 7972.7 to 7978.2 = 17.44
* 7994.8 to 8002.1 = 15.95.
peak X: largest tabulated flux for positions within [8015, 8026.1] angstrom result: 16.27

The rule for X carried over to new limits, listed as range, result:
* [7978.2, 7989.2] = 17.19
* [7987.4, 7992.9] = 16.76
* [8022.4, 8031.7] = 15.96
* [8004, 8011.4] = 16.88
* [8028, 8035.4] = 15.93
